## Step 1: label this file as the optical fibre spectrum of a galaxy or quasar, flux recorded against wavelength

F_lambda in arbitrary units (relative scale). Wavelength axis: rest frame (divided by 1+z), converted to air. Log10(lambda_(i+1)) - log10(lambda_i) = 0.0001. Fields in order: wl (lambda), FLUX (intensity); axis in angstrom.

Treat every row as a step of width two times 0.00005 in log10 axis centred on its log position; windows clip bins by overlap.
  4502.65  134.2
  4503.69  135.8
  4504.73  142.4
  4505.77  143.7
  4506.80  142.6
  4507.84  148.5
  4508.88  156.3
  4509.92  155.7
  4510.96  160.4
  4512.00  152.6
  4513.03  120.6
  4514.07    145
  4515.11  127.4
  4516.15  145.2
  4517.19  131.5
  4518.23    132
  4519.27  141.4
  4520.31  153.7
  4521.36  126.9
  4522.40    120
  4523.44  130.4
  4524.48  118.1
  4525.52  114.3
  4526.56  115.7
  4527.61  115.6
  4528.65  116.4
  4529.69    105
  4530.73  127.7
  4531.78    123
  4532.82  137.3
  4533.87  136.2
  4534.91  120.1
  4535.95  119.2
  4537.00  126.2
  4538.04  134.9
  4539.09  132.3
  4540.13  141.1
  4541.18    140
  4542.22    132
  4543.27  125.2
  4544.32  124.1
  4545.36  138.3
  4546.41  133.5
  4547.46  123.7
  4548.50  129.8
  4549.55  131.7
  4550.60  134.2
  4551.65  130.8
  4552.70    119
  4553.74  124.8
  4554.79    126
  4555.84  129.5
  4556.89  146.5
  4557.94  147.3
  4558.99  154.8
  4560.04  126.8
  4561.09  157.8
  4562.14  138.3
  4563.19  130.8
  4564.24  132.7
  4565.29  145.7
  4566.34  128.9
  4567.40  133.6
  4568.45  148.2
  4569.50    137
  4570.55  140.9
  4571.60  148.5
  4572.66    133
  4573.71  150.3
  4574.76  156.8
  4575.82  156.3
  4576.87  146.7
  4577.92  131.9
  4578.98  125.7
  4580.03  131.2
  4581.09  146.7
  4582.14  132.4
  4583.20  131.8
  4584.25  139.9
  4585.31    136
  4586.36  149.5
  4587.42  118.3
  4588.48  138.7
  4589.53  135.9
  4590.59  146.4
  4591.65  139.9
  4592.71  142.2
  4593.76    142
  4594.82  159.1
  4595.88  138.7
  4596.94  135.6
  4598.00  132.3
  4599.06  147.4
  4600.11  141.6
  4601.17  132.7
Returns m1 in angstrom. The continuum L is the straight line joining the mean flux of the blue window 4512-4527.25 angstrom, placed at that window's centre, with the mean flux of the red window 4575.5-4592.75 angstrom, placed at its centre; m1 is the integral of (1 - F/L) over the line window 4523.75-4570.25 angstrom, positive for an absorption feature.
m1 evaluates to 1.0 angstrom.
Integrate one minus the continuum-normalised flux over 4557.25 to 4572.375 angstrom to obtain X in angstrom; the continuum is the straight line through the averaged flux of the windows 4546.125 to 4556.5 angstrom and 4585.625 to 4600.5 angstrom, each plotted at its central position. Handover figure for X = -1.0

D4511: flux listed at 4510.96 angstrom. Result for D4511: 160.4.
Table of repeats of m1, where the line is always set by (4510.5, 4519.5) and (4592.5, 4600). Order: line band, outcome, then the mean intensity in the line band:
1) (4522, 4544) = 2.3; 125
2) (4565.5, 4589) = 0.4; 139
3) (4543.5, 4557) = 1.1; 130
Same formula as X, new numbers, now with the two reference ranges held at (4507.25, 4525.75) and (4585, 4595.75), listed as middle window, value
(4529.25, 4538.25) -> 0.9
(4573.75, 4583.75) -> 0.0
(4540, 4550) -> 0.5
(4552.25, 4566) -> 0.3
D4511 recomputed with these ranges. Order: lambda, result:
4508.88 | 156.3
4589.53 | 135.9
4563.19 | 130.8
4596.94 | 135.6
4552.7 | 119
